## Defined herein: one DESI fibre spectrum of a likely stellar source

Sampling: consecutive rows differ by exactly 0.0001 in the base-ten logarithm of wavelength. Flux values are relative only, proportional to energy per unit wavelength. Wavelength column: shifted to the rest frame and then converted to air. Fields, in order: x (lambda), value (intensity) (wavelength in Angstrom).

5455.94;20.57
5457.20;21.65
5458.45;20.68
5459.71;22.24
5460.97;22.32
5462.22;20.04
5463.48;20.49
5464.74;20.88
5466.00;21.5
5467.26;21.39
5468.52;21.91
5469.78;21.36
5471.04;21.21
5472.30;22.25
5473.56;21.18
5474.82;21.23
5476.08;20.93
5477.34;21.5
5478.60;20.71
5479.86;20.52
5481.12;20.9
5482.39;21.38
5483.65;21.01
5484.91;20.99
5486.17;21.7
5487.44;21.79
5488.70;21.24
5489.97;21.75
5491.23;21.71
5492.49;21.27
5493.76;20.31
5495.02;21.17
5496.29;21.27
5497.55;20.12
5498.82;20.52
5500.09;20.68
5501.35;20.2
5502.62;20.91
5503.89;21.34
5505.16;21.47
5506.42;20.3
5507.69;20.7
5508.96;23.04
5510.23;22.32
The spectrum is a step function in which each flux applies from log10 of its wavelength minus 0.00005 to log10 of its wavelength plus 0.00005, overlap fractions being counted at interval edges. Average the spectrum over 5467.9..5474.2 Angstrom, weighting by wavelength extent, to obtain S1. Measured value 21.6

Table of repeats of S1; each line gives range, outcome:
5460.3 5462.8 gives 21.3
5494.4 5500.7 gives 20.7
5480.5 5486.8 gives 21.2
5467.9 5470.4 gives 21.6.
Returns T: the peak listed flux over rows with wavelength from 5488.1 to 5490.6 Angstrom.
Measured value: 21.75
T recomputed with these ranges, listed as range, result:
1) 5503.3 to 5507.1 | 21.47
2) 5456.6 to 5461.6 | 22.32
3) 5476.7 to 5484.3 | 21.5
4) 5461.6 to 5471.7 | 21.91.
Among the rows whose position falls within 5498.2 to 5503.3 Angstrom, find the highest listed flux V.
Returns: 20.91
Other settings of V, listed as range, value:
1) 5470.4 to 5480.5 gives 22.25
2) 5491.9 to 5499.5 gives 21.27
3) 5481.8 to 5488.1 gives 21.79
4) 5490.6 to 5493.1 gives 21.71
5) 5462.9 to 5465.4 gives 20.88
